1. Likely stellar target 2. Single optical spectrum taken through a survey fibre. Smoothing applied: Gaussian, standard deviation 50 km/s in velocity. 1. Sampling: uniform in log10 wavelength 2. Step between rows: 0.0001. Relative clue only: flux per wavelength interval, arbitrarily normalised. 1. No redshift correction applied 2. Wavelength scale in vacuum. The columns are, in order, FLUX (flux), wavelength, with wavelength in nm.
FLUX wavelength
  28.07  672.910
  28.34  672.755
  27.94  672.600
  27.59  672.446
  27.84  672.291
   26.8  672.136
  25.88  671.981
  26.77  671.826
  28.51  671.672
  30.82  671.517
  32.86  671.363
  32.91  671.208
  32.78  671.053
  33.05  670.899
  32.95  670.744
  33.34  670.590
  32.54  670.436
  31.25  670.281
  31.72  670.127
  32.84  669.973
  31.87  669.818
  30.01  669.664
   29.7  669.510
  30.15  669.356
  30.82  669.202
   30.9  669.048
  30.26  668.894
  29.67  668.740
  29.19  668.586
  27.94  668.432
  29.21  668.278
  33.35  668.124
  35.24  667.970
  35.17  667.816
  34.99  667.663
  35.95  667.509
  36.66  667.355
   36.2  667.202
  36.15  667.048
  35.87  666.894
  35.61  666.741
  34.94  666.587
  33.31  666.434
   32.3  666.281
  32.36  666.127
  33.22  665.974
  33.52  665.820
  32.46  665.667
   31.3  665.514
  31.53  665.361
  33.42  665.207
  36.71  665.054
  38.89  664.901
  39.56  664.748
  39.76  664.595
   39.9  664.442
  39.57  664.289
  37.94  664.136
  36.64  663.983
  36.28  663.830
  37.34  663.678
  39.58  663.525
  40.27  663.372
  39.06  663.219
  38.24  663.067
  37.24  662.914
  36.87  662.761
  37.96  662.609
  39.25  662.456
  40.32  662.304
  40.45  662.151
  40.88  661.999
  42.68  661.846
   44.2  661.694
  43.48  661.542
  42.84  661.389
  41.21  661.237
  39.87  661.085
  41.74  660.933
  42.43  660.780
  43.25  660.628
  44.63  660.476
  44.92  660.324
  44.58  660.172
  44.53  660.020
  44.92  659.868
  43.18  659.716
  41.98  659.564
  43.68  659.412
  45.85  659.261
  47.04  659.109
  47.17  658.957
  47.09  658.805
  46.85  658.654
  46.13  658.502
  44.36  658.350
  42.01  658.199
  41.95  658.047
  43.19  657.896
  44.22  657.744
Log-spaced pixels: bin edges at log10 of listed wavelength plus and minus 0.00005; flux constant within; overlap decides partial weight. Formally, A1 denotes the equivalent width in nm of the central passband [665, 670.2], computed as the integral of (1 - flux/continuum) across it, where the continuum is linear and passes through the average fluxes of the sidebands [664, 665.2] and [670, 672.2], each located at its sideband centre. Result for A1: 0.33 nm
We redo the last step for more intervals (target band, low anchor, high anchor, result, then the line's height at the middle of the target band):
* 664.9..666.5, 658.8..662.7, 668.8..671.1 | 0.155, 36.9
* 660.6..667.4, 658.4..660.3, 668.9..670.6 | 0.206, 39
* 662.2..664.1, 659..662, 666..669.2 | 0.066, 39.7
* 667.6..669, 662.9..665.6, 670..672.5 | 0.077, 33.4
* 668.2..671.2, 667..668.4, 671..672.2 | 0.076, 32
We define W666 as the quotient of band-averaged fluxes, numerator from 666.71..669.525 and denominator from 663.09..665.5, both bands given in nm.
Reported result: 0.9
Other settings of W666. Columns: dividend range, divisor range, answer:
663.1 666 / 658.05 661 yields 0.83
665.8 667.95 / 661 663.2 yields 0.86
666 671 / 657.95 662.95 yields 0.76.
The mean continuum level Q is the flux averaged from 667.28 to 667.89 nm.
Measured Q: 35.7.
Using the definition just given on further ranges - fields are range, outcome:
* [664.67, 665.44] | 36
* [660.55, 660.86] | 42.8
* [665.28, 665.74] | 31.7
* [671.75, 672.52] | 26.9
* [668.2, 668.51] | 28.6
